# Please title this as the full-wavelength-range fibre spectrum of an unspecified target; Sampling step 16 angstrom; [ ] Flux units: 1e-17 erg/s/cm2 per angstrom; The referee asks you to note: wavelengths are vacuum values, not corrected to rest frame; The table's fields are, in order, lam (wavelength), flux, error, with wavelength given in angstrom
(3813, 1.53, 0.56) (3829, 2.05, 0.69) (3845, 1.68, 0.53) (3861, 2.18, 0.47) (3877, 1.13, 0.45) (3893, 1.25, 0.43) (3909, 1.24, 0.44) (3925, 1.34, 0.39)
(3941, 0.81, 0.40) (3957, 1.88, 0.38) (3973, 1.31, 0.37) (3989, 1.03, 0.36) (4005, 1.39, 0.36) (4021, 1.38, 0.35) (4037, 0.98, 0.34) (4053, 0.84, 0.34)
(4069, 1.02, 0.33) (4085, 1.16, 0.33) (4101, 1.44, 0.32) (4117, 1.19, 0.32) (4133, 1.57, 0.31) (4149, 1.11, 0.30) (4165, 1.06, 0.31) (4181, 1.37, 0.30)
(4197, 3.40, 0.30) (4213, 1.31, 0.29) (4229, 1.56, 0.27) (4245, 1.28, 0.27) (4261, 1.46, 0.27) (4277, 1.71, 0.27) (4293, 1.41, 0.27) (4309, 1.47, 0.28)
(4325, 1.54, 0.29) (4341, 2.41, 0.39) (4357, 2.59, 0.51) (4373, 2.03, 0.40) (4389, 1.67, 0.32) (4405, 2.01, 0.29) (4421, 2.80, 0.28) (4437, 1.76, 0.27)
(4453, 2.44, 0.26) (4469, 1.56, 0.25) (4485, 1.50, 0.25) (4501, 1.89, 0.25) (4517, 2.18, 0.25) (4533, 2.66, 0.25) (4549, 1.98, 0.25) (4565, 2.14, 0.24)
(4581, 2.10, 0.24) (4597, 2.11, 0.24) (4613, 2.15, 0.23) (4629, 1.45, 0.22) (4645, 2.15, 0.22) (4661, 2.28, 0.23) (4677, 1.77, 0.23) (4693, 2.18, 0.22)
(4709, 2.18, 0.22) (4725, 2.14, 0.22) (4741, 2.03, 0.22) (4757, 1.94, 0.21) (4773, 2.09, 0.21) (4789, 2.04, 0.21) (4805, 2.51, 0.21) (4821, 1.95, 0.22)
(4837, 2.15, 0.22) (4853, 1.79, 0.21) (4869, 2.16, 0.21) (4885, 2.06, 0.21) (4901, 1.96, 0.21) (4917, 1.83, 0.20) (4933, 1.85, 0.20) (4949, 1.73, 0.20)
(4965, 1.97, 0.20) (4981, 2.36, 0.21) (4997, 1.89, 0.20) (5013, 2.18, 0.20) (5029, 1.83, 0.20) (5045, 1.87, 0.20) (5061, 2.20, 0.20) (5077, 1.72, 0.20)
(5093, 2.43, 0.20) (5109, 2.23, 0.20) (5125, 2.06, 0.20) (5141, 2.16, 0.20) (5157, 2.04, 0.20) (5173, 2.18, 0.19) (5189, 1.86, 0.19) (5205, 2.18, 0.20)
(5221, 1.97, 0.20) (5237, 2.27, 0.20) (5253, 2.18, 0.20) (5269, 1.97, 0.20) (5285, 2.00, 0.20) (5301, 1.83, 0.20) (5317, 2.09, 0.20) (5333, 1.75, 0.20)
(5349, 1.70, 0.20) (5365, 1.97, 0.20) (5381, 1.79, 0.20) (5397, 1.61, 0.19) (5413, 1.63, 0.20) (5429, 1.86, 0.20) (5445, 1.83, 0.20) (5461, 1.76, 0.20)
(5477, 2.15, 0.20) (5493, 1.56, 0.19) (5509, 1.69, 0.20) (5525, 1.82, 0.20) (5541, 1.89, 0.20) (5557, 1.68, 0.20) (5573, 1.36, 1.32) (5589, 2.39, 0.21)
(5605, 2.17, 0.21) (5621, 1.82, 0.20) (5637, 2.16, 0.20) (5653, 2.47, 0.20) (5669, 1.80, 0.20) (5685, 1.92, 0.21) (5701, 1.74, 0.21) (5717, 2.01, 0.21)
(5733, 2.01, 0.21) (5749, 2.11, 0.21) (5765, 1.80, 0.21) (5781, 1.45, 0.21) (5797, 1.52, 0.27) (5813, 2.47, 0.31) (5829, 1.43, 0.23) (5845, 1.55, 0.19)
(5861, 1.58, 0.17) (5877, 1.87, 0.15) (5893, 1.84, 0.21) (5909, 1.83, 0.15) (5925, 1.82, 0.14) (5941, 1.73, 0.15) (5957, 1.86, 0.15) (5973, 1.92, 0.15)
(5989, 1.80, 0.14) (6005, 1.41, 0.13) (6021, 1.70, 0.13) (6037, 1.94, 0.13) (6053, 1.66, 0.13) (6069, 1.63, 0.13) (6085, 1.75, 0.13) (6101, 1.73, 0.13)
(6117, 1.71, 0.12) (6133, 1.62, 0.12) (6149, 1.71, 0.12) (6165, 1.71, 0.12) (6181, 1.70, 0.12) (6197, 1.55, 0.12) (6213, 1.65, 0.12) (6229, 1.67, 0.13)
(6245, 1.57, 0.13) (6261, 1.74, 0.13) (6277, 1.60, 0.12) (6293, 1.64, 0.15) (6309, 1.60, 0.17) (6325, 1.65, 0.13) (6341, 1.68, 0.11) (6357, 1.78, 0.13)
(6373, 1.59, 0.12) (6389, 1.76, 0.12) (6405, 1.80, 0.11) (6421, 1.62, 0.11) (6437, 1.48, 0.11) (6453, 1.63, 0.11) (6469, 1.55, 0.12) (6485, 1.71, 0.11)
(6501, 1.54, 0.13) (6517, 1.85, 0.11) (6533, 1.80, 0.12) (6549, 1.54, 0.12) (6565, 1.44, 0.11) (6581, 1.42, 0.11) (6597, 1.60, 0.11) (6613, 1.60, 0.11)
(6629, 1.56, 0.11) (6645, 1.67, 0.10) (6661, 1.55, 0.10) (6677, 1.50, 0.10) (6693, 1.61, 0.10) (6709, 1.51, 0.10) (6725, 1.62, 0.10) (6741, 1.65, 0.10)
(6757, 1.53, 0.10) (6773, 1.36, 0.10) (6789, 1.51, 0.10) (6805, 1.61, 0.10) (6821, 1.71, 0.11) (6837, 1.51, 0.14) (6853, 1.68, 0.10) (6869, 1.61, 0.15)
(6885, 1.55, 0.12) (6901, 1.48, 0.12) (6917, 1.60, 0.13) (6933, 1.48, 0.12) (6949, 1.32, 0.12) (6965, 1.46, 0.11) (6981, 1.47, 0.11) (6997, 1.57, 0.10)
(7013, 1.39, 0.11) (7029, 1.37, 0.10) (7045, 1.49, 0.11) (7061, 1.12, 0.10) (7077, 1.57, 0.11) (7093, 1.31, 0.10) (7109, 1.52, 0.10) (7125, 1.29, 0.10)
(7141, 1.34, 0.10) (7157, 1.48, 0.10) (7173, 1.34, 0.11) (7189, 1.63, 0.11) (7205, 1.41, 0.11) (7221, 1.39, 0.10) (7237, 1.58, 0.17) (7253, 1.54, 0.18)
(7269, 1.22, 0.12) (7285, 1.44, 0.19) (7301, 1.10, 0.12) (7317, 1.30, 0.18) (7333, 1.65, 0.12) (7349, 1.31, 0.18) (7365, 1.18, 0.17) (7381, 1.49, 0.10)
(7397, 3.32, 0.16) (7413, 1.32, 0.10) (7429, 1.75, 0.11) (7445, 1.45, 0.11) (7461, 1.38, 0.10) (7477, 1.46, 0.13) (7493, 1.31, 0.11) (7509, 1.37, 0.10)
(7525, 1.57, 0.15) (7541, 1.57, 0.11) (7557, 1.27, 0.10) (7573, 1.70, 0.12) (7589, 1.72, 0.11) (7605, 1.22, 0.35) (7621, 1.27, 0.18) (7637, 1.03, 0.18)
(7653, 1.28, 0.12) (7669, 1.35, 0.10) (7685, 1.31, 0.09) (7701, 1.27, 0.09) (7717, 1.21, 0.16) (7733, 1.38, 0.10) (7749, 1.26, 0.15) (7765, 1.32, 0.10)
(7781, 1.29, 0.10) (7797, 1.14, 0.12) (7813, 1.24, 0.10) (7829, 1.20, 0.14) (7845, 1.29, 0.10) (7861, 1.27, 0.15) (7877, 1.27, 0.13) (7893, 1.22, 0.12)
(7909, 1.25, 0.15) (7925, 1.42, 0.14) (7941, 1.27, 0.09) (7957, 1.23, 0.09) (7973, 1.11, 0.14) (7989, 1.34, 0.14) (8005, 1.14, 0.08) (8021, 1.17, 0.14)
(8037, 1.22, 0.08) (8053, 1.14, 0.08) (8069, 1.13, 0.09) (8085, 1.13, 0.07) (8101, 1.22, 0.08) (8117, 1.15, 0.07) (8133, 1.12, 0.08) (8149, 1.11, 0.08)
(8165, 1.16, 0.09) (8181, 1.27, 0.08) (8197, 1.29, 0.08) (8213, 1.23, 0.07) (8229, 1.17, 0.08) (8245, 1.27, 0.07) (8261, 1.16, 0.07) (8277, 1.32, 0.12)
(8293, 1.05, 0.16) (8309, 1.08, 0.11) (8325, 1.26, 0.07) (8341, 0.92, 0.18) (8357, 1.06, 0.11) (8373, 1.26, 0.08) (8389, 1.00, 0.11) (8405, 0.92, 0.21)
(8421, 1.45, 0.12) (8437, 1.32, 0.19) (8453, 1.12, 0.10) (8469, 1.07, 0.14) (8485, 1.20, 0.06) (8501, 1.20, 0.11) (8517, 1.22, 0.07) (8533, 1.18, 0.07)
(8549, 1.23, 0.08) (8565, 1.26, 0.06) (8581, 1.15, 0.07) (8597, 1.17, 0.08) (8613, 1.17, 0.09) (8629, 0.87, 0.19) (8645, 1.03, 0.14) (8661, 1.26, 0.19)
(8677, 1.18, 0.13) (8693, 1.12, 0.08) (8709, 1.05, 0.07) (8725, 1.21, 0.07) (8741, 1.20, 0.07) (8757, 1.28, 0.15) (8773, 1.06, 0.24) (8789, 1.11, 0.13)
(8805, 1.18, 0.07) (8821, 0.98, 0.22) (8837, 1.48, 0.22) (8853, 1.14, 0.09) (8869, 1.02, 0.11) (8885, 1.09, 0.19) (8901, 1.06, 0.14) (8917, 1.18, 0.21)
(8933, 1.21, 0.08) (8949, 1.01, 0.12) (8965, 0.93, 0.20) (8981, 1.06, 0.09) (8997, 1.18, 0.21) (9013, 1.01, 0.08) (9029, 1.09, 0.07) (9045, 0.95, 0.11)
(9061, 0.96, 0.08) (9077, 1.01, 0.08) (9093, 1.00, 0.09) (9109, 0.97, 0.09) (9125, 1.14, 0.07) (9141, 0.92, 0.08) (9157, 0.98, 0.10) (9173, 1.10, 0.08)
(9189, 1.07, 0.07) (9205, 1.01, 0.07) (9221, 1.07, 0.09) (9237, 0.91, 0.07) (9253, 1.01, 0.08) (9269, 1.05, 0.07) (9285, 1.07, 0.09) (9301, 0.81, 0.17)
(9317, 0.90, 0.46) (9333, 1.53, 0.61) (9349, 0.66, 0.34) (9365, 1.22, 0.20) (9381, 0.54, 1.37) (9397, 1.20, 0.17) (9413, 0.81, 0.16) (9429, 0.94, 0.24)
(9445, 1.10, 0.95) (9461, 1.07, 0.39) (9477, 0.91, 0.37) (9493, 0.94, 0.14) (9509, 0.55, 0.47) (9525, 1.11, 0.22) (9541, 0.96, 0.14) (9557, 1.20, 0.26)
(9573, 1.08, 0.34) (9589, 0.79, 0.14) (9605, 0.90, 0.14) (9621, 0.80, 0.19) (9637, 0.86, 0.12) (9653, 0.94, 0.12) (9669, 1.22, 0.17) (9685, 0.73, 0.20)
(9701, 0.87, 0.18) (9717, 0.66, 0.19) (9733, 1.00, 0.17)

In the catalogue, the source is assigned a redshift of 0.13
